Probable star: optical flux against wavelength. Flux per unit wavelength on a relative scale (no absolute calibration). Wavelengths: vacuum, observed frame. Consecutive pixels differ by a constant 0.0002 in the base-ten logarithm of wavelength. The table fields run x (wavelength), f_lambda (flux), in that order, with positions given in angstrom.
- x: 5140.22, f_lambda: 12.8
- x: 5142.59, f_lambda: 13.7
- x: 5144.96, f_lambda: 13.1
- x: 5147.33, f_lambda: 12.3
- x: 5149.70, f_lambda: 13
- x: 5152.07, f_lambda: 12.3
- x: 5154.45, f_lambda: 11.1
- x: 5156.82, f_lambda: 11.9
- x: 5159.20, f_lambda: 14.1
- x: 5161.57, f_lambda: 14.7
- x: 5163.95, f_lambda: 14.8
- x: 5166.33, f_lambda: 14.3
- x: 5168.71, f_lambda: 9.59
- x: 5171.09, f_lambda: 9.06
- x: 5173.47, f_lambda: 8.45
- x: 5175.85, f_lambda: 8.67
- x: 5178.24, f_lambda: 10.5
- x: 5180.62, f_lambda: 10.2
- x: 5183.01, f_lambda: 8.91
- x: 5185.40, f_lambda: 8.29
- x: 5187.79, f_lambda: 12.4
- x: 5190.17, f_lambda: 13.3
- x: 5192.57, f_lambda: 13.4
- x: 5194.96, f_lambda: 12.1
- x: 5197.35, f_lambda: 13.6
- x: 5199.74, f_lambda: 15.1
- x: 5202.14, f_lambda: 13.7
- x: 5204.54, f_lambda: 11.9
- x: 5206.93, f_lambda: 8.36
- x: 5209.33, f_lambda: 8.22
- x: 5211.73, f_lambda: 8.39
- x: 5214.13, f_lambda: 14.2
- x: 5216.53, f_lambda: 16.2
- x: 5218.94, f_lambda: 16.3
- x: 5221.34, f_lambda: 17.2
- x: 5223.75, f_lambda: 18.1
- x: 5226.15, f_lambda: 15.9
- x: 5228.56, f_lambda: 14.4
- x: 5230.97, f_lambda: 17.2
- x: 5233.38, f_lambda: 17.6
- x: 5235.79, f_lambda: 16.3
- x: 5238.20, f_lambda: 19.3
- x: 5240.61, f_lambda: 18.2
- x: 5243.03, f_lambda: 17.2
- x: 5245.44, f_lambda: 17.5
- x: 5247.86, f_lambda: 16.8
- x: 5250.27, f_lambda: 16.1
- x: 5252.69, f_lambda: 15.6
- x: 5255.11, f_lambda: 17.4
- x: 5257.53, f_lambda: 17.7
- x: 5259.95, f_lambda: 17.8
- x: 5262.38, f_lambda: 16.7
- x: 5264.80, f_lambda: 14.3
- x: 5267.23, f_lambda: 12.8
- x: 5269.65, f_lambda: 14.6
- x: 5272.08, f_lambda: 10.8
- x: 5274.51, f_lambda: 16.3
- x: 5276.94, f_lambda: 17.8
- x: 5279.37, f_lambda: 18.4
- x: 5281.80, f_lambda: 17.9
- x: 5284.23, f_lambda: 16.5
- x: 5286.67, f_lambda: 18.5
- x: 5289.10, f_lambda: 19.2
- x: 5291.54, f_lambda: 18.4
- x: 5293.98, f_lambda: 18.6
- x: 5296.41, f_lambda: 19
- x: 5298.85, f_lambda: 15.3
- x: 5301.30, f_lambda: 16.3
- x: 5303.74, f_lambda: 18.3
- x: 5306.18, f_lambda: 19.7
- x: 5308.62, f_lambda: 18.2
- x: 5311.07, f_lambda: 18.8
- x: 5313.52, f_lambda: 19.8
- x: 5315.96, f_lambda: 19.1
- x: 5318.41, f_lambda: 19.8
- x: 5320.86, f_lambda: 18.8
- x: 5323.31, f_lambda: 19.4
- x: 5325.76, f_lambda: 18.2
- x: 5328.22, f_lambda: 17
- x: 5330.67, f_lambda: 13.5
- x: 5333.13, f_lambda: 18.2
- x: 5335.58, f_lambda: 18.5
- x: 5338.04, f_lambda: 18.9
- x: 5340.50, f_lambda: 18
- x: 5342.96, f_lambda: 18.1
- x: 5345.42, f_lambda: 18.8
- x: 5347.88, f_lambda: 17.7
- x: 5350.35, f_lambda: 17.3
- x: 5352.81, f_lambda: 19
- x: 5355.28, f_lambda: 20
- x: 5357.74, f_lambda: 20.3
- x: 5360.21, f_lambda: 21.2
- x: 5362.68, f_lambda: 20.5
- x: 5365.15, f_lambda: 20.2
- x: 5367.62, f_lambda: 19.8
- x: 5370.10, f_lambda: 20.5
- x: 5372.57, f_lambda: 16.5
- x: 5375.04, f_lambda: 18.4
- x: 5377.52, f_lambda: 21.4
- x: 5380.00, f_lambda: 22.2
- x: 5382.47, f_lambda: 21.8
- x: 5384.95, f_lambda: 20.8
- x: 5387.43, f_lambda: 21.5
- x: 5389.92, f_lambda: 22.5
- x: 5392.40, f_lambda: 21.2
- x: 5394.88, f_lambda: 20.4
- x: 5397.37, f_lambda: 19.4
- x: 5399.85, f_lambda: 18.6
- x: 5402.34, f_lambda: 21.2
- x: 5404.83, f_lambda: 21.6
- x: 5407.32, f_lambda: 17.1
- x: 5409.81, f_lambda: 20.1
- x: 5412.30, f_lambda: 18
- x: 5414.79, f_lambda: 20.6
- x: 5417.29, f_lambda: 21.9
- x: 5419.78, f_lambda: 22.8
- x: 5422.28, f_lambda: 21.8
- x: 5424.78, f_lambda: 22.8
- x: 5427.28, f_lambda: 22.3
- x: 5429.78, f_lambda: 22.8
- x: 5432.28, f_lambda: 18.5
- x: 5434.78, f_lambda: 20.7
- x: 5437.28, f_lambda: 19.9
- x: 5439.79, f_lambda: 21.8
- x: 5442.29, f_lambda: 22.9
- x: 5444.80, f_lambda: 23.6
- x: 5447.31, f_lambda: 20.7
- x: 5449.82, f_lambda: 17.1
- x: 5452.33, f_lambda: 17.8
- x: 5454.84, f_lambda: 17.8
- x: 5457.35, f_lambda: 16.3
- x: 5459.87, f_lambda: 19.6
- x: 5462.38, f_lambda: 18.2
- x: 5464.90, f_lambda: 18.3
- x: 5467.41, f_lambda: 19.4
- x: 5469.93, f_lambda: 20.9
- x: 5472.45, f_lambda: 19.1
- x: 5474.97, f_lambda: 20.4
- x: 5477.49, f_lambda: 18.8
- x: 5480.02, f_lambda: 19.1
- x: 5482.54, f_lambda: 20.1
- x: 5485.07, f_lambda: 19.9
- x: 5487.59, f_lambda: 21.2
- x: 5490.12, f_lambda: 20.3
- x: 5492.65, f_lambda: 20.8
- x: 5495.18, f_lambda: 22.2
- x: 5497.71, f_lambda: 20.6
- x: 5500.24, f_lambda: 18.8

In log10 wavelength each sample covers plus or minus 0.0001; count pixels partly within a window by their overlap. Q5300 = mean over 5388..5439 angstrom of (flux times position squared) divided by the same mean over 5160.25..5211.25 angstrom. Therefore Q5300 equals 2.0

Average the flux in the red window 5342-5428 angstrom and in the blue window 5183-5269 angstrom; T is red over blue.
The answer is 1.37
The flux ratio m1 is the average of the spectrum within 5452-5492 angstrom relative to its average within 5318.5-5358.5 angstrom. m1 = 1.06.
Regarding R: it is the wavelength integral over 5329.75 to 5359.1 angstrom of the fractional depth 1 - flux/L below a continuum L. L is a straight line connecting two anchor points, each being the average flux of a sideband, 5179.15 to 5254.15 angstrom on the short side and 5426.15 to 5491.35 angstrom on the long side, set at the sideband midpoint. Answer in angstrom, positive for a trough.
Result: -1.72 angstrom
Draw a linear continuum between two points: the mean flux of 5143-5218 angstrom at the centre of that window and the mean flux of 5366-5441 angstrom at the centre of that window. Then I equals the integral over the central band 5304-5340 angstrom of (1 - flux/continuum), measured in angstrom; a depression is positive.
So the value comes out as -2.1 angstrom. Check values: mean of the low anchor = 11.8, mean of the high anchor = 20.6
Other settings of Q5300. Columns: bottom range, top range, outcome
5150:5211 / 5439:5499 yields 1.92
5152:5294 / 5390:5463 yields 1.52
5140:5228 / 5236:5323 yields 1.45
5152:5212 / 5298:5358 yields 1.68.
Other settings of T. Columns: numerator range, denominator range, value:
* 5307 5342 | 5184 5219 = 1.50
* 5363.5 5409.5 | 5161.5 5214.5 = 1.80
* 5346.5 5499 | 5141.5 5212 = 1.73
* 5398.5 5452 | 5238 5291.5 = 1.24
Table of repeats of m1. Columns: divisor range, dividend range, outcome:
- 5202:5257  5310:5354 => 1.19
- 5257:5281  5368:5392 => 1.31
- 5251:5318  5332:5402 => 1.15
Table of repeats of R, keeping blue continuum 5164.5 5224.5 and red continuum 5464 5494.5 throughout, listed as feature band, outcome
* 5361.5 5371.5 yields -2.0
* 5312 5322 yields -2.6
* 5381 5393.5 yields -3.0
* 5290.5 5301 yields -2.0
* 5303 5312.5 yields -2.3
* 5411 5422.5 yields -1.7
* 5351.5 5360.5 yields -1.9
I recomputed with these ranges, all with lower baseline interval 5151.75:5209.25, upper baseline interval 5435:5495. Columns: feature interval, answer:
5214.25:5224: -2.91 angstrom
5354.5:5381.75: -4.99 angstrom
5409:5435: -3.62 angstrom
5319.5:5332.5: -1.36 angstrom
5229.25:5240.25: -3.60 angstrom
